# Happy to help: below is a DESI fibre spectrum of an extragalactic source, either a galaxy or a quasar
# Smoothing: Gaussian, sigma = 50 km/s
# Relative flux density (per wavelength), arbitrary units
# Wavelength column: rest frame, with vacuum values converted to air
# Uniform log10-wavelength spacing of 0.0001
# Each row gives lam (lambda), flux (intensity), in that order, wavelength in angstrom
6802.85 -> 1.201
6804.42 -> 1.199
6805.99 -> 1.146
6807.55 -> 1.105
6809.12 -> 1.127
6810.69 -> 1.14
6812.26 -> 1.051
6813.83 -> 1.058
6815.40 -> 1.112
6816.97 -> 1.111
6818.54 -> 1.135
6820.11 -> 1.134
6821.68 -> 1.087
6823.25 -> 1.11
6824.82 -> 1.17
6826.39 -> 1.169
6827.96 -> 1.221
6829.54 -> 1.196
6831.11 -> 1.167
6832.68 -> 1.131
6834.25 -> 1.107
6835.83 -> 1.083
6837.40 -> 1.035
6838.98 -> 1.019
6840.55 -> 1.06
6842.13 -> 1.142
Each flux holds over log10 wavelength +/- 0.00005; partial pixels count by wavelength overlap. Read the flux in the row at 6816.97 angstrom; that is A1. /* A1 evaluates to 1.111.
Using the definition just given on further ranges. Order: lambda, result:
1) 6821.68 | 1.087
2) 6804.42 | 1.199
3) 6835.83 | 1.083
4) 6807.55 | 1.105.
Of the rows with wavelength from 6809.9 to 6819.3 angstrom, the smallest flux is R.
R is 1.051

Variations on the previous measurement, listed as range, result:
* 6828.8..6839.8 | 1.019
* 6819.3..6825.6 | 1.087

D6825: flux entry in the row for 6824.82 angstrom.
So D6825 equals 1.17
